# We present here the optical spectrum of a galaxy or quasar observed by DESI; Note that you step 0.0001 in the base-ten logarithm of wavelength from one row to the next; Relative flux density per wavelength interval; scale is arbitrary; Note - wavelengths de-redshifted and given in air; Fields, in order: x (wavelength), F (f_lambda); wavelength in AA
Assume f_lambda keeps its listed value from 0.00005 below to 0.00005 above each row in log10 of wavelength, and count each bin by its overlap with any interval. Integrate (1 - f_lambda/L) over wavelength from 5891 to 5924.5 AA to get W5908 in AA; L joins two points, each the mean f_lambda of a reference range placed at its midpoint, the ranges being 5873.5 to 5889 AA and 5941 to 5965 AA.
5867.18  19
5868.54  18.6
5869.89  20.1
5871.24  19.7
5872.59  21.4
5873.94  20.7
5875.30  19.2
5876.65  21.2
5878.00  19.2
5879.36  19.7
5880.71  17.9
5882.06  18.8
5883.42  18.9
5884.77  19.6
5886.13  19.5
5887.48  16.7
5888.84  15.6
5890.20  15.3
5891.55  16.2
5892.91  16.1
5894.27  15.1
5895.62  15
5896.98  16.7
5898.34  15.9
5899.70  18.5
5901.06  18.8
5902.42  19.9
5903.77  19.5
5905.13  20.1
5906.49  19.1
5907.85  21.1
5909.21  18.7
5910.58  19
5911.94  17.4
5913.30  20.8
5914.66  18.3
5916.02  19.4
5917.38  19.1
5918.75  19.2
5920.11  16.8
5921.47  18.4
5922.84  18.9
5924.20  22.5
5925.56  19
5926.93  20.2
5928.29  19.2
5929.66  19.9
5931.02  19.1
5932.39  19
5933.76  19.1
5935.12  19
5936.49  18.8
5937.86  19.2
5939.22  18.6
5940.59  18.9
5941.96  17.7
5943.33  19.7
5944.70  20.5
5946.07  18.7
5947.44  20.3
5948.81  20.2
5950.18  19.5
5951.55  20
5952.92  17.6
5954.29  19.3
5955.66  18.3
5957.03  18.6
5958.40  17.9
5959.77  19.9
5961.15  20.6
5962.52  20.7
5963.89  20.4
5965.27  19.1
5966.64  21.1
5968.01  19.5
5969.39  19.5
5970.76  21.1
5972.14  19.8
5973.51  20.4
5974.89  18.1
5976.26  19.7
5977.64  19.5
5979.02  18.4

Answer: 1.3 AA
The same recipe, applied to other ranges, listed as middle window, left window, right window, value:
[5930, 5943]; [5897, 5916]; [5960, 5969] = 0.5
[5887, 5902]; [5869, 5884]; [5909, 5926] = 2.3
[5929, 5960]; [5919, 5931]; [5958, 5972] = 0.9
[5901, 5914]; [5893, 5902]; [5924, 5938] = -1.4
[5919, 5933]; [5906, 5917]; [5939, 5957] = -0.1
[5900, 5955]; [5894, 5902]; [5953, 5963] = -3.9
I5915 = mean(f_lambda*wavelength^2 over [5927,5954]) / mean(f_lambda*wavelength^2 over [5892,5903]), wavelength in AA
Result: 1.15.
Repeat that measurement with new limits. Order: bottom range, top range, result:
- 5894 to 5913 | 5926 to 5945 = 1.06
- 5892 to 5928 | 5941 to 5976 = 1.07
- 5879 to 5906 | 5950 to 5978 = 1.13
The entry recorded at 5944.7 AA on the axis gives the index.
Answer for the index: 20.5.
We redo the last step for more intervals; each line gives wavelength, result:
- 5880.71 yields 17.9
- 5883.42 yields 18.9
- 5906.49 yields 19.1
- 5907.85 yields 21.1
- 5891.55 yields 16.2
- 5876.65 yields 21.2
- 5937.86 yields 19.2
